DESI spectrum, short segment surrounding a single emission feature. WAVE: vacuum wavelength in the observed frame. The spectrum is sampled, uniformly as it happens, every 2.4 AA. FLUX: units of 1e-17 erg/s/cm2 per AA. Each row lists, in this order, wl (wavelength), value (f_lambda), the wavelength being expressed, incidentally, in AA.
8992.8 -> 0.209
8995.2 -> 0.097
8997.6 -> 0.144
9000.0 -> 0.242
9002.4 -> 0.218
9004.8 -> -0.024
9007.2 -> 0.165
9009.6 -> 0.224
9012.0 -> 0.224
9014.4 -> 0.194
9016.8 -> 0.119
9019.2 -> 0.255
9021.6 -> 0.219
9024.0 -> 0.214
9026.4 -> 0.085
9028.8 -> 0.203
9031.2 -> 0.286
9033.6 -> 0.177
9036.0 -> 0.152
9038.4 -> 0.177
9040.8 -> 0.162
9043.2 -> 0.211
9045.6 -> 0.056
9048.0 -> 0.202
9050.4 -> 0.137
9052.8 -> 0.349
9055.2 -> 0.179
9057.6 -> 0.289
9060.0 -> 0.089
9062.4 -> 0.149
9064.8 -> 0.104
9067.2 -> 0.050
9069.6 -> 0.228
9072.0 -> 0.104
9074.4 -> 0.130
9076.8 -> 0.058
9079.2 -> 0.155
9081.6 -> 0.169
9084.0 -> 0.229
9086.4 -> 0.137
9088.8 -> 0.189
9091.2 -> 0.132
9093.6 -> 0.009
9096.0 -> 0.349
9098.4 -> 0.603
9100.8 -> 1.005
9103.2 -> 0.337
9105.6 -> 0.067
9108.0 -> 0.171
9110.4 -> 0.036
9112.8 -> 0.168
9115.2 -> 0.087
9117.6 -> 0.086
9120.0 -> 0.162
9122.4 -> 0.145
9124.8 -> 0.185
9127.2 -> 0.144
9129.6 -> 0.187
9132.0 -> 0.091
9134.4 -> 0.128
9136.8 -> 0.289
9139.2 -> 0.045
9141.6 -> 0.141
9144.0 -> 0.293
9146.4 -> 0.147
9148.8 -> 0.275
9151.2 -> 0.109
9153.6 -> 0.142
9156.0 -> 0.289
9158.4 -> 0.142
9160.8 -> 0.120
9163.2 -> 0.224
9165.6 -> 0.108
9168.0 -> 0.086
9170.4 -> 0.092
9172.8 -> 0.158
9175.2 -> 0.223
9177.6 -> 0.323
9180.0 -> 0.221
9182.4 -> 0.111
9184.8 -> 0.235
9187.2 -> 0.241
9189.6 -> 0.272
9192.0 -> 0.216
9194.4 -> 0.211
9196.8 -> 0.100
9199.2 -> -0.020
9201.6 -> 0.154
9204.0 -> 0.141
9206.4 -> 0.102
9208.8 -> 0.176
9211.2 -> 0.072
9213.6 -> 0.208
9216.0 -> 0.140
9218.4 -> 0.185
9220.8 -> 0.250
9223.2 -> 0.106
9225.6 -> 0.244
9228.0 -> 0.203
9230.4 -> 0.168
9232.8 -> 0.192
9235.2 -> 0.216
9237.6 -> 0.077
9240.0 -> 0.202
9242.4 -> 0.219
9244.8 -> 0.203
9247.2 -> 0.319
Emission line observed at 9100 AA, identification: Hbeta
